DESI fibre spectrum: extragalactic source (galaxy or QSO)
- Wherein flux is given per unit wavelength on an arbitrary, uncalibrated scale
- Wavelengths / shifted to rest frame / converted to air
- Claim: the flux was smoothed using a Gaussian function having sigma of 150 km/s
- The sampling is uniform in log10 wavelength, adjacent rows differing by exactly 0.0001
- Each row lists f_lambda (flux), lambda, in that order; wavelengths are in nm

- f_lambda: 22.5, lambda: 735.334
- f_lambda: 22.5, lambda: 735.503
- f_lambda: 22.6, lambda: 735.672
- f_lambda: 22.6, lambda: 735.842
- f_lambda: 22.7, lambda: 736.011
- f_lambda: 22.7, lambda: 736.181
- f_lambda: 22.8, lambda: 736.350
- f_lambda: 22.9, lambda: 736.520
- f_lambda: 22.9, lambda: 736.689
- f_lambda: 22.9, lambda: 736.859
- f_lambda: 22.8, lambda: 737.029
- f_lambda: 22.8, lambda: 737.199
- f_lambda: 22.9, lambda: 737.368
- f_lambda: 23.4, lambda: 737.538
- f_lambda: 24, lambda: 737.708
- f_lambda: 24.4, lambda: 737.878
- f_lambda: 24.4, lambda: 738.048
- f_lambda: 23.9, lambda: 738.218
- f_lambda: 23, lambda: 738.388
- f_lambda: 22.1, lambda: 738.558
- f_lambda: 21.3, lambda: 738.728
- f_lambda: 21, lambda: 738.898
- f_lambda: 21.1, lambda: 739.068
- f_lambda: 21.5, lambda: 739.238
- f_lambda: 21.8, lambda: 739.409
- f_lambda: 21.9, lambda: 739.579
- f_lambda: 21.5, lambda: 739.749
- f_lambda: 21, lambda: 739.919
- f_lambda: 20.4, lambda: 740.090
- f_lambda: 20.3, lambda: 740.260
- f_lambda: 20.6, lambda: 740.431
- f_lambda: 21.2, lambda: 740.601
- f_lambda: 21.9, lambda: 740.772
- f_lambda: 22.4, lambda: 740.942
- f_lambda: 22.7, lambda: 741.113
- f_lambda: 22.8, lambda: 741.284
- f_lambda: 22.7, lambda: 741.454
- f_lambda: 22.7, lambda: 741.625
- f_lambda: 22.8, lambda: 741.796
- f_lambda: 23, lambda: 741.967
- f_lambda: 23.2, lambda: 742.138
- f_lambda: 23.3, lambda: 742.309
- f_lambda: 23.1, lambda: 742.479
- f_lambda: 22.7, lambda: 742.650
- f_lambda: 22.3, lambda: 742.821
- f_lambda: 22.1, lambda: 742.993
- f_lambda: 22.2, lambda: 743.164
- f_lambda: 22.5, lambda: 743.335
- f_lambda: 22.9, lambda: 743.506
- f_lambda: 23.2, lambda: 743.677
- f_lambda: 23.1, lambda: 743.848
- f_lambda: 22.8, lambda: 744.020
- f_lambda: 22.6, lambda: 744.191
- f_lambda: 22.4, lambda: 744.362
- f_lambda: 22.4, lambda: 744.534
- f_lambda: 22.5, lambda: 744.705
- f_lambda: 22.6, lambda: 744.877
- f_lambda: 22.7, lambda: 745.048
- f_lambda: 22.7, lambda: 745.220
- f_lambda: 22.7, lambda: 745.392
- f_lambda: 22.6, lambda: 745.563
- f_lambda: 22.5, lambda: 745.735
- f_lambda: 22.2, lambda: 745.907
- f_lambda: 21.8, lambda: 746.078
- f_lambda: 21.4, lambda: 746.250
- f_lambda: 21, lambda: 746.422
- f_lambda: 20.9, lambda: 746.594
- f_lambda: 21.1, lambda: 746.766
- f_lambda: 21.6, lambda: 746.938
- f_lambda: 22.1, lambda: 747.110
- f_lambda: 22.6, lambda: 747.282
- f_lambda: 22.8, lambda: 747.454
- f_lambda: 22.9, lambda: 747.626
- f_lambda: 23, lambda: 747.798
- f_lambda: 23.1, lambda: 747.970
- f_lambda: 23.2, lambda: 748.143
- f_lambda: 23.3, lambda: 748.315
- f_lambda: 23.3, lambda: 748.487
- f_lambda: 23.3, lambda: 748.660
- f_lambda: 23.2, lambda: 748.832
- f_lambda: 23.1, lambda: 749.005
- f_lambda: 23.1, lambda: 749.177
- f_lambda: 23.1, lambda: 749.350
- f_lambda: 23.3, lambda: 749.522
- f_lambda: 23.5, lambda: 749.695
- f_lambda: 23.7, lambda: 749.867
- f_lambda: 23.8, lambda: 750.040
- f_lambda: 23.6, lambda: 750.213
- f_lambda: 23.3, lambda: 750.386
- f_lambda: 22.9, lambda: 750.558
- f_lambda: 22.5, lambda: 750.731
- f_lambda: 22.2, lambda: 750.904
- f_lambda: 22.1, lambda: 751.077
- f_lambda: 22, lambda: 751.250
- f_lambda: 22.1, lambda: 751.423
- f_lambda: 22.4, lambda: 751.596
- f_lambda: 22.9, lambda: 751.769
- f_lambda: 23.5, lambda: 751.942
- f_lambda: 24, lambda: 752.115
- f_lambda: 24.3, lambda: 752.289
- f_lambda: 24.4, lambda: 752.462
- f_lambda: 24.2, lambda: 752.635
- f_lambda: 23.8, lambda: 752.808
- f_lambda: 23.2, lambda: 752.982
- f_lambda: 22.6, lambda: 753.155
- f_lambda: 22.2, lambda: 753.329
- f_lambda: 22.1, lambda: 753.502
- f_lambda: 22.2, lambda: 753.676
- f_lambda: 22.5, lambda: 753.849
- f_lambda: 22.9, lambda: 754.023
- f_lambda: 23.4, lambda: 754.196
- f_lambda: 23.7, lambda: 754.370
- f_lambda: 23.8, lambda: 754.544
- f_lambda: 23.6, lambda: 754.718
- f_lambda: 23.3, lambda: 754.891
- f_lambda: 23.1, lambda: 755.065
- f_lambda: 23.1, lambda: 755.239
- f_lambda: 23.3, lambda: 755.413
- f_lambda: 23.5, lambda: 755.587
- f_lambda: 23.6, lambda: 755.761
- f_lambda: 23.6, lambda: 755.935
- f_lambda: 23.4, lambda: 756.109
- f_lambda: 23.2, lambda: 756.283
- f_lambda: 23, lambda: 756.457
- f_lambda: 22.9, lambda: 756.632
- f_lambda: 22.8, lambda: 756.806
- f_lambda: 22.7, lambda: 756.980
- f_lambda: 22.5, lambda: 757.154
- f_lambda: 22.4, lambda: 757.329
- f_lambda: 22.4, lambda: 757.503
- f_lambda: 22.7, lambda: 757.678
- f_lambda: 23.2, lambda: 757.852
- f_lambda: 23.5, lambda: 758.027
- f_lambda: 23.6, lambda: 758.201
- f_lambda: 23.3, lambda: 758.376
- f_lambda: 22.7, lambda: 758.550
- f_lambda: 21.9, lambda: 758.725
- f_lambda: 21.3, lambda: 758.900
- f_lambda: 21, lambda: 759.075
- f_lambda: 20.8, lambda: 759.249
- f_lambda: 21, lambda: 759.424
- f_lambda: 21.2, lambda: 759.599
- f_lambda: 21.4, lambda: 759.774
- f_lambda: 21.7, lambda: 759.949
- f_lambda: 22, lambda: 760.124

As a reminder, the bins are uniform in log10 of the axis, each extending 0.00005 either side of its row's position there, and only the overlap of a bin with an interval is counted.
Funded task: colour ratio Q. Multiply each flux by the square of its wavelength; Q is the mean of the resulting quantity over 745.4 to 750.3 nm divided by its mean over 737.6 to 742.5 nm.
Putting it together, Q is 1.04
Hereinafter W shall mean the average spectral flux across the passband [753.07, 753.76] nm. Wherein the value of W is 22.3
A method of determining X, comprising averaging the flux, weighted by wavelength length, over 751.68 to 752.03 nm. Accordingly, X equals 23.2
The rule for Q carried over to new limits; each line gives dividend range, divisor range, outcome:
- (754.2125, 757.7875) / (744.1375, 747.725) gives 1.07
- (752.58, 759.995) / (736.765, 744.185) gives 1.06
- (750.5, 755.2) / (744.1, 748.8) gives 1.04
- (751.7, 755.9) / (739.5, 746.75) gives 1.08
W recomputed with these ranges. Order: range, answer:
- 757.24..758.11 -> 22.8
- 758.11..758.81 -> 22.9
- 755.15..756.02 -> 23.4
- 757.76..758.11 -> 23.3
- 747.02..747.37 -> 22.4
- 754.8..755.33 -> 23.2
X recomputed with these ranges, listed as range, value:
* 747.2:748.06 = 22.9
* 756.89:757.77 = 22.6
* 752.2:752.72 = 24.3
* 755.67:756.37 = 23.5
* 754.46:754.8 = 23.7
